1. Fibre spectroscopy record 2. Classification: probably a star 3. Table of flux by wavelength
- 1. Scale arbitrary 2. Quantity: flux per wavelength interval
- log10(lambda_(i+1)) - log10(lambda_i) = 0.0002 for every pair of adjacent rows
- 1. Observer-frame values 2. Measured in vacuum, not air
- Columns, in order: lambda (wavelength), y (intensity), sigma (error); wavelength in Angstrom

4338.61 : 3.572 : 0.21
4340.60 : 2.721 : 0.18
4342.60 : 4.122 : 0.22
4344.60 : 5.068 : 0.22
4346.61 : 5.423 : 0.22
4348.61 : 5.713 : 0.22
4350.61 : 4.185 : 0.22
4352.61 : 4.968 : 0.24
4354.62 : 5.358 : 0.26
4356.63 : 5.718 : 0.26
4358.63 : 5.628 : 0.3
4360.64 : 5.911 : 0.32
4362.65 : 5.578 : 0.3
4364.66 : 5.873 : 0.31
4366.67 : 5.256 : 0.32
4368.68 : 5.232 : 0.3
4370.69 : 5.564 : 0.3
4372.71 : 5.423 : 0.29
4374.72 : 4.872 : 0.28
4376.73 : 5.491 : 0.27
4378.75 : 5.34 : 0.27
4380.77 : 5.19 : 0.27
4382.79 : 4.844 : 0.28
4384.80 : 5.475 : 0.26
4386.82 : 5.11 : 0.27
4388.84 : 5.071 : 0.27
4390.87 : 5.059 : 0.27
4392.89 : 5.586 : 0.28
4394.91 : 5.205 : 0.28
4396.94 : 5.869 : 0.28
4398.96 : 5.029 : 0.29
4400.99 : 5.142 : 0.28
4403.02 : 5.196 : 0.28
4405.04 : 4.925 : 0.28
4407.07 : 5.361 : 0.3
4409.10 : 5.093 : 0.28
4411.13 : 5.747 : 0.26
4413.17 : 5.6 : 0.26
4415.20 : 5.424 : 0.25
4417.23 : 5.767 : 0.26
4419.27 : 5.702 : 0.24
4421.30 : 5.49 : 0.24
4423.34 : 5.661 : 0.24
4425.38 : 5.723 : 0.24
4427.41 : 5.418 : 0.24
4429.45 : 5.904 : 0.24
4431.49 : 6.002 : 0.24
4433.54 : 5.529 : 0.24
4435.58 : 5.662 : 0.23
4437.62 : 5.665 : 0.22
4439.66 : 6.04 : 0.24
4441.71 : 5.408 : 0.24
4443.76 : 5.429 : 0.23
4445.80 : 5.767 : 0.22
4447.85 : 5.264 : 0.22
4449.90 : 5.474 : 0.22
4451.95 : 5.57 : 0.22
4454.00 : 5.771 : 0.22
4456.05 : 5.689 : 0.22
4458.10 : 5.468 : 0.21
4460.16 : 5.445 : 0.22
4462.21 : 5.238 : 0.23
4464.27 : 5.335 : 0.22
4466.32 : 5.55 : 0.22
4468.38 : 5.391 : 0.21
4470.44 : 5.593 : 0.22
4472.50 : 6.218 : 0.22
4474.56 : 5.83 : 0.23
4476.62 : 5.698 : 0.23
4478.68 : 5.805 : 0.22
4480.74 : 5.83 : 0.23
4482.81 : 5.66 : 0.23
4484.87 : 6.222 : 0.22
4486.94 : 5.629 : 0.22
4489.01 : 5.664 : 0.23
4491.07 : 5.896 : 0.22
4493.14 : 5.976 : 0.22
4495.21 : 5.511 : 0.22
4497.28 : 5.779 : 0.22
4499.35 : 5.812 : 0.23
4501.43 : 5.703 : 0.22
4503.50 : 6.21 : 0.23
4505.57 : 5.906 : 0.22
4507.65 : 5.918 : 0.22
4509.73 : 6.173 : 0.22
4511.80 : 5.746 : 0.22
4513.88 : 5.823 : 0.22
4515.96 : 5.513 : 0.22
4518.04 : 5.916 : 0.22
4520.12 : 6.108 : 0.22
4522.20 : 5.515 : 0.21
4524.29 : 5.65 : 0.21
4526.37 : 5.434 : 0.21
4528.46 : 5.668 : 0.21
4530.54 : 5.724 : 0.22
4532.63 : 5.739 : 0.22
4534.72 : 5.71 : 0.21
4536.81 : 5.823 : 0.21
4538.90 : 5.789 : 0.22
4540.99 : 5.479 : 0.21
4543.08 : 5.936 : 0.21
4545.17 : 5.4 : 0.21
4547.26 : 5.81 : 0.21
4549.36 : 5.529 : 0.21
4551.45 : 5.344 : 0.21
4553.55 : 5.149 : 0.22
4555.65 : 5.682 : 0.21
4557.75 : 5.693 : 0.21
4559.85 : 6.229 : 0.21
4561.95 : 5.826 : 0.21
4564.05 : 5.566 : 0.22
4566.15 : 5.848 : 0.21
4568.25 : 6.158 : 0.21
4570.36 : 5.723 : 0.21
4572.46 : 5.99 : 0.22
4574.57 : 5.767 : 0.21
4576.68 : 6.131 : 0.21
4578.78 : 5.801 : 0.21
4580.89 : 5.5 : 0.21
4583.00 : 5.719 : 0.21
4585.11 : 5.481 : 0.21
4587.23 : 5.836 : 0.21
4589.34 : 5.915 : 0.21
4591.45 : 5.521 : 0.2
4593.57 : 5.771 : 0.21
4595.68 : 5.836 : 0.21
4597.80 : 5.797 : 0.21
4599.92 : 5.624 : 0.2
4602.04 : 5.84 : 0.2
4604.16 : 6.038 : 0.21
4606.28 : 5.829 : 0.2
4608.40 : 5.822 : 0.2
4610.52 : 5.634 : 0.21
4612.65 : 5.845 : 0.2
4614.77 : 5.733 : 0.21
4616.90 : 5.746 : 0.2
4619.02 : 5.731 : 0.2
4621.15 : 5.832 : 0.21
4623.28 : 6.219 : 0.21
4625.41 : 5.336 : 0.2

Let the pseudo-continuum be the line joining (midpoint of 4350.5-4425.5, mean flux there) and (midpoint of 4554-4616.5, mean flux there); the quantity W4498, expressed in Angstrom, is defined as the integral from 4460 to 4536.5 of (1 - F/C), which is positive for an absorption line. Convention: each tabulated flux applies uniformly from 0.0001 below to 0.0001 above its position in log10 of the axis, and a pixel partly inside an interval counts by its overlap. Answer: -2.0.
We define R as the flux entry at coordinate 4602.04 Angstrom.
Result 5.84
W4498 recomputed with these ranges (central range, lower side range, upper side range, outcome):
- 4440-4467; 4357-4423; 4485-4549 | 0.3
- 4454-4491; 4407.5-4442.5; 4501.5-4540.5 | 0.3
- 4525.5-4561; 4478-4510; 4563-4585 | 1.0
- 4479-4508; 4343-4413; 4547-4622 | -1.4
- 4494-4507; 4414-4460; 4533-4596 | -0.3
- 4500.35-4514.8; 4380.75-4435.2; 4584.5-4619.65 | -0.8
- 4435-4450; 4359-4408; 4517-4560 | -0.4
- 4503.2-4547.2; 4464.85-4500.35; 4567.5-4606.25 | 0.1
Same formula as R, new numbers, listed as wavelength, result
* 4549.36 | 5.529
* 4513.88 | 5.823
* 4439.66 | 6.04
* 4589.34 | 5.915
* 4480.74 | 5.83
